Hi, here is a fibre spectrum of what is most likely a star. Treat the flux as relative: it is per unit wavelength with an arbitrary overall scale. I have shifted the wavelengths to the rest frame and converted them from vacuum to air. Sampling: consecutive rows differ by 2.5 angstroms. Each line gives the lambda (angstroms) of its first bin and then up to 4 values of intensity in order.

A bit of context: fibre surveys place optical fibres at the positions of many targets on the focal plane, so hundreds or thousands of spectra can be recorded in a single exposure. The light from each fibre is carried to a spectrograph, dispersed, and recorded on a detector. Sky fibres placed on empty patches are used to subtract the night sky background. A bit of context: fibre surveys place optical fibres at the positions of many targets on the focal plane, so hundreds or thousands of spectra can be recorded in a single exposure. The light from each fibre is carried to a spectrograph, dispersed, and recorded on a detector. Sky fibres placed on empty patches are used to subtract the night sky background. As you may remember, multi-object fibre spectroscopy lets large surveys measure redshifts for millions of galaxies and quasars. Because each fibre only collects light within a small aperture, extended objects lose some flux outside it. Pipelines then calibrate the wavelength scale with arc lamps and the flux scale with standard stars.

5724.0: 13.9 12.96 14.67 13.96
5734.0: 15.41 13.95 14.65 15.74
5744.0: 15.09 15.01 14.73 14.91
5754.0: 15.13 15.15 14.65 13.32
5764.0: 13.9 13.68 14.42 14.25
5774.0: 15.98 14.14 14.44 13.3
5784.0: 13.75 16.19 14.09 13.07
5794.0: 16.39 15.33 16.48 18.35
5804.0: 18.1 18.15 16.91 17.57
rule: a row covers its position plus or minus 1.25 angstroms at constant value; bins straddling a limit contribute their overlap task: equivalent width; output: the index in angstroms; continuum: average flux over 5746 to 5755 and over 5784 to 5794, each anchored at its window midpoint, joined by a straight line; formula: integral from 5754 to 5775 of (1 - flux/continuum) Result 0.5 angstroms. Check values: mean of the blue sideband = 14.9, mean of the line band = 14.4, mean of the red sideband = 14.6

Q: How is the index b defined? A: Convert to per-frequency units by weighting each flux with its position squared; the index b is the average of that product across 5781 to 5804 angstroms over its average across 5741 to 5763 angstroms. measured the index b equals 1.06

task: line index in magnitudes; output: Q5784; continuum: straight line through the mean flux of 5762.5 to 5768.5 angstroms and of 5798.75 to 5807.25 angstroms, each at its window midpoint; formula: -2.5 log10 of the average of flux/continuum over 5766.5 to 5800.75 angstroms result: 0.07 mag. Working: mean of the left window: 13.8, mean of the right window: 17.9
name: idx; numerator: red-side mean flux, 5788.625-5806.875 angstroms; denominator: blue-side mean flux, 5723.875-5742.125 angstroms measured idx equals 1.13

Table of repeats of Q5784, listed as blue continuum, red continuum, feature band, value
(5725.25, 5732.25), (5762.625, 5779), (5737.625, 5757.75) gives -0.07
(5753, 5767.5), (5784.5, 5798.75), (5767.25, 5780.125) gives 0.00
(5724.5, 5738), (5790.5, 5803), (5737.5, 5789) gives 0.03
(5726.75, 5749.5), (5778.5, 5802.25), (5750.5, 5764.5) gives 0.02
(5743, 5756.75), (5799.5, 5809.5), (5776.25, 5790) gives 0.17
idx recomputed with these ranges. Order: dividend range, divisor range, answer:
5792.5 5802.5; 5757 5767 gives 1.18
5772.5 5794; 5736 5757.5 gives 0.97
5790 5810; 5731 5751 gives 1.12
